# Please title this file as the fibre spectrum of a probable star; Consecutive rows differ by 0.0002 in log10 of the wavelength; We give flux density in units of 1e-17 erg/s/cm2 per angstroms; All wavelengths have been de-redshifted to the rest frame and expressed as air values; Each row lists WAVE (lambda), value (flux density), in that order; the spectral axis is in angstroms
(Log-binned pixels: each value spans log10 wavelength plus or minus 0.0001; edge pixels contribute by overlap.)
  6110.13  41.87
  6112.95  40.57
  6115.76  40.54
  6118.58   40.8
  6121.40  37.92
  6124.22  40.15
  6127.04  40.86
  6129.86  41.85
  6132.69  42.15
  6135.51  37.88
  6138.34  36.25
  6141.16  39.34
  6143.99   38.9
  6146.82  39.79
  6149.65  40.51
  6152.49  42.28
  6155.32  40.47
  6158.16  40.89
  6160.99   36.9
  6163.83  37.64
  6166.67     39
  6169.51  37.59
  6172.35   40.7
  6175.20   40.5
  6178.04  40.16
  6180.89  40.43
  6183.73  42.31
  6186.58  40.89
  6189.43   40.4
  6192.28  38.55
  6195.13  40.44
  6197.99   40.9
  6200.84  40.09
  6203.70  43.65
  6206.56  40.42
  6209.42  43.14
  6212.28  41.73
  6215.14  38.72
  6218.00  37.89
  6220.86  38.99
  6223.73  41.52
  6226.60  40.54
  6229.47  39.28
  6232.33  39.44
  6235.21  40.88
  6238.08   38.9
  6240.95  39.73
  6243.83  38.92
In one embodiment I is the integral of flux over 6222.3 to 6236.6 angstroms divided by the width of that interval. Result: 40.3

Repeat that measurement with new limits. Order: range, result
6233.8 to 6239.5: 39.9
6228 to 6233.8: 39.4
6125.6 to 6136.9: 40.7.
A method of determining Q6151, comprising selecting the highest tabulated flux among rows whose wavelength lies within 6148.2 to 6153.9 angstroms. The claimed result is 42.28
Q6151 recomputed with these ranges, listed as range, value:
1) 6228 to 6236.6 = 40.88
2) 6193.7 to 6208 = 43.65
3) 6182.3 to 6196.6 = 42.31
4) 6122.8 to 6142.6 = 42.15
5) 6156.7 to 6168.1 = 40.89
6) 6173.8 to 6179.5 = 40.5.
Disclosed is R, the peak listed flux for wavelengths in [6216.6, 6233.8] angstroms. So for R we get 41.52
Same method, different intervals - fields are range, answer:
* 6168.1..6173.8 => 40.7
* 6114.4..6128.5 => 40.86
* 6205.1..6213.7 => 43.14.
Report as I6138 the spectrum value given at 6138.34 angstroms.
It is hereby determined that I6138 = 36.25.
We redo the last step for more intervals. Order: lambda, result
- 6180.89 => 40.43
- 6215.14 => 38.72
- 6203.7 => 43.65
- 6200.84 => 40.09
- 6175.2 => 40.5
